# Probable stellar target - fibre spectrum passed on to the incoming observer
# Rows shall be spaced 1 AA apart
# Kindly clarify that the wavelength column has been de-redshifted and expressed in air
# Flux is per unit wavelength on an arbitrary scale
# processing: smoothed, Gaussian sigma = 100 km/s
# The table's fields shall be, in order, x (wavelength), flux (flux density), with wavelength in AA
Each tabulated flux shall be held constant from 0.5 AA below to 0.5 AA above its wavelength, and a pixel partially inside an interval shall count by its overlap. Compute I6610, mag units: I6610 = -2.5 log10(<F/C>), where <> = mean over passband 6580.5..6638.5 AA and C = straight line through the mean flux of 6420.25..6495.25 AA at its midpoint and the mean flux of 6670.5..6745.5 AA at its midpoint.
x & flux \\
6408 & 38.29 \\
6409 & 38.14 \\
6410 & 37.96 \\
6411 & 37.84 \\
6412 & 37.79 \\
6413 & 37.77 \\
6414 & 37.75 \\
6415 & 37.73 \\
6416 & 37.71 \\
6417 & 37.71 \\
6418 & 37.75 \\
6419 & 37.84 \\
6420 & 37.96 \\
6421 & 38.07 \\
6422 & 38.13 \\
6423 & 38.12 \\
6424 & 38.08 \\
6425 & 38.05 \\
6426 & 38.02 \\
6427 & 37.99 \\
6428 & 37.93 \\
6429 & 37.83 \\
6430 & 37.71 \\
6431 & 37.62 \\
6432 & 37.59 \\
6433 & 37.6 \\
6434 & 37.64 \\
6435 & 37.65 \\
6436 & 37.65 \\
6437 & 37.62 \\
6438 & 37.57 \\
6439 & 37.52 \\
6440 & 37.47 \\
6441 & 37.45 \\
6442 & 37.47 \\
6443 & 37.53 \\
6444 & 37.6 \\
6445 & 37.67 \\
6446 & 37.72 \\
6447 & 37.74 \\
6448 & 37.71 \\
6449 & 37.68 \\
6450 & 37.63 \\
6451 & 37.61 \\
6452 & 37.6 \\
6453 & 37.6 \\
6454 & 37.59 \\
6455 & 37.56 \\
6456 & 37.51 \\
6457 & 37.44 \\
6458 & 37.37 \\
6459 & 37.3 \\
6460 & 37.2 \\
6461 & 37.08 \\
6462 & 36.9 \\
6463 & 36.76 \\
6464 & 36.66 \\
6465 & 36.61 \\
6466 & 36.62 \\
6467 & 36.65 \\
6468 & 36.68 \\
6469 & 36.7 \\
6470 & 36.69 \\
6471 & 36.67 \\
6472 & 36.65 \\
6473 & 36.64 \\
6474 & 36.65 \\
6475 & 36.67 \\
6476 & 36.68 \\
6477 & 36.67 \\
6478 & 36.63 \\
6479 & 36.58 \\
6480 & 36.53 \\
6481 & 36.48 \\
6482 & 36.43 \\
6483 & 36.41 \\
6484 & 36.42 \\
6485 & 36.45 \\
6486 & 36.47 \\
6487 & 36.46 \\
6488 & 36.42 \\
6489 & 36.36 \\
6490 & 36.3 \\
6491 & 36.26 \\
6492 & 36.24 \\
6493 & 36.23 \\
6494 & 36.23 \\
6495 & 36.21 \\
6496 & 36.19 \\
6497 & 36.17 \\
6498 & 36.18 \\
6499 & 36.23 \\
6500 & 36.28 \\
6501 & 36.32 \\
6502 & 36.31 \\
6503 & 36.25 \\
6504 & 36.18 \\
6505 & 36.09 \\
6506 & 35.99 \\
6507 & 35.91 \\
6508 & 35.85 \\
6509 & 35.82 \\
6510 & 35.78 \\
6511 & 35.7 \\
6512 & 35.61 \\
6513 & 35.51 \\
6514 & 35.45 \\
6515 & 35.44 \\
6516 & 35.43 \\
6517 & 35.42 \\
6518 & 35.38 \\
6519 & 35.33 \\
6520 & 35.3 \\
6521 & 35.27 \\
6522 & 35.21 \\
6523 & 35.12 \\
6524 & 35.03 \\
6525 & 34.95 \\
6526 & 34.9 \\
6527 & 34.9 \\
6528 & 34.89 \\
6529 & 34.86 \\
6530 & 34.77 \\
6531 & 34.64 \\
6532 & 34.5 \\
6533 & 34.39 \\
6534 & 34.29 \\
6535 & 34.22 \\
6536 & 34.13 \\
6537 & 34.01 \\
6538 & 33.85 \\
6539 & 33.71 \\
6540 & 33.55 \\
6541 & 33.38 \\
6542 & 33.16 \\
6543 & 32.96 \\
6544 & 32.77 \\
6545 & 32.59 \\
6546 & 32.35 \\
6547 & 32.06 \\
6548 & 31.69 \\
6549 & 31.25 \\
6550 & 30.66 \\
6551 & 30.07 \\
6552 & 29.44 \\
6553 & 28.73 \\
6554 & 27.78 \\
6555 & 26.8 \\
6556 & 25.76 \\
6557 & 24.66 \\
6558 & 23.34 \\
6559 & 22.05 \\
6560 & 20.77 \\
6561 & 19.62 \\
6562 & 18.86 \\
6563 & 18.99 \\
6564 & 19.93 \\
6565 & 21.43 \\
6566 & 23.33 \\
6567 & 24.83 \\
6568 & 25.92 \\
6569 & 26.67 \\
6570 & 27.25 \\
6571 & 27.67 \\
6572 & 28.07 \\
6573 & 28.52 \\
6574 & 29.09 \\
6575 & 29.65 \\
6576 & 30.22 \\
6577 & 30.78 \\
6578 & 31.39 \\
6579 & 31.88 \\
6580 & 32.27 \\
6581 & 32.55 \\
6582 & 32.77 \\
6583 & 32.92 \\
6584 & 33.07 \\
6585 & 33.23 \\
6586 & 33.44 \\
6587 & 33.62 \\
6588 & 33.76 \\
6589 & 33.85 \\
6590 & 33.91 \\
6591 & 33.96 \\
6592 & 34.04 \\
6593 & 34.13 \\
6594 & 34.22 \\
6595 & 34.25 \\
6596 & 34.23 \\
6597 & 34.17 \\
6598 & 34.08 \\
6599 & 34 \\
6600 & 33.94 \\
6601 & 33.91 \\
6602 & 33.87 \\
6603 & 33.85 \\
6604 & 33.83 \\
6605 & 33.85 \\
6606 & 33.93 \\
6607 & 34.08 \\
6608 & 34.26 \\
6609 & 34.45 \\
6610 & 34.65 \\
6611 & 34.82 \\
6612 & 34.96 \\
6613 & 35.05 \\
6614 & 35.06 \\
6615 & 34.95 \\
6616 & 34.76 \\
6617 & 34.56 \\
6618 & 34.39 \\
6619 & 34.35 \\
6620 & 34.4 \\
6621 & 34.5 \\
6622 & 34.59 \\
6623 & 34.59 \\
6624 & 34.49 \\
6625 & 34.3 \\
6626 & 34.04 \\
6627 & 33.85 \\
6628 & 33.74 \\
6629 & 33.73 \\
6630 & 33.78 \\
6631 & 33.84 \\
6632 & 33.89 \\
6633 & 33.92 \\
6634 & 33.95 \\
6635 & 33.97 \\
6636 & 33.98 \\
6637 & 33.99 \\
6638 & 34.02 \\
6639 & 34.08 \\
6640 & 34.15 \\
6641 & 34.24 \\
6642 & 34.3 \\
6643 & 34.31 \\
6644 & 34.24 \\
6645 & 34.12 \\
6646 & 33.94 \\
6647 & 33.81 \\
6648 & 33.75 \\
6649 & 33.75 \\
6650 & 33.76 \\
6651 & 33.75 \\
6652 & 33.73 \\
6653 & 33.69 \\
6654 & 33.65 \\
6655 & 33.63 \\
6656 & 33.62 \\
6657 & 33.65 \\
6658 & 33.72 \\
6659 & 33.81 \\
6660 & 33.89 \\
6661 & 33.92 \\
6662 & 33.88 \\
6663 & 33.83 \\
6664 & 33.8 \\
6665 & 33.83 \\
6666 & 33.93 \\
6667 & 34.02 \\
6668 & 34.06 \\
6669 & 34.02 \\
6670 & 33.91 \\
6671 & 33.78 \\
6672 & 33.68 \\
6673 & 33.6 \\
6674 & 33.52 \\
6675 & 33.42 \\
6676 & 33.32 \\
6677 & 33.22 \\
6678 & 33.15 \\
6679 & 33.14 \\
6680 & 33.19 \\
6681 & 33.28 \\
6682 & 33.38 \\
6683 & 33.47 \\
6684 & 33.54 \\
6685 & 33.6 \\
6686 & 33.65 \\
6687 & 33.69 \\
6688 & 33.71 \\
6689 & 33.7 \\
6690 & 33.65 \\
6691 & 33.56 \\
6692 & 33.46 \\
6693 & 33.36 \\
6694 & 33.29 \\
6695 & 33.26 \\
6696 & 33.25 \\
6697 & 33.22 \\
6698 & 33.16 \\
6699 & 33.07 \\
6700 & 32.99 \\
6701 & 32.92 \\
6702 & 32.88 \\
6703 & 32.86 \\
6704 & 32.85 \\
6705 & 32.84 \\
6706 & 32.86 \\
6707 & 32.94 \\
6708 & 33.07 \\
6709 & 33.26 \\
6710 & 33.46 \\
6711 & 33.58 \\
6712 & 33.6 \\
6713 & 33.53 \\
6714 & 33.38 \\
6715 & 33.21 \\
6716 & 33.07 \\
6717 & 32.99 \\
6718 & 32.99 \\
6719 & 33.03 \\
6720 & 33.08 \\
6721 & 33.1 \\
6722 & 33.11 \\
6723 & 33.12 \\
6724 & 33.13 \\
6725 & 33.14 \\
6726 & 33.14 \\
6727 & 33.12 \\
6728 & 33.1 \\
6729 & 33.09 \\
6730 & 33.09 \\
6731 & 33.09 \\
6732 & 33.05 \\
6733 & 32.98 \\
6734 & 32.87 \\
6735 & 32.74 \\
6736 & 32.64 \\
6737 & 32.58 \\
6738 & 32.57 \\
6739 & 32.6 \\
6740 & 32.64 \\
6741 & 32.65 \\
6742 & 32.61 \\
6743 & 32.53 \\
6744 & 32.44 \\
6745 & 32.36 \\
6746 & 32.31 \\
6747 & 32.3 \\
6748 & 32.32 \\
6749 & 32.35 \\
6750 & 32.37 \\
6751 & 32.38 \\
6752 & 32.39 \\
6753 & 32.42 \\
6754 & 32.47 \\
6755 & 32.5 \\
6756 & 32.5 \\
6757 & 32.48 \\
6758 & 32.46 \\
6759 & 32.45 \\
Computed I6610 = 0.02 mag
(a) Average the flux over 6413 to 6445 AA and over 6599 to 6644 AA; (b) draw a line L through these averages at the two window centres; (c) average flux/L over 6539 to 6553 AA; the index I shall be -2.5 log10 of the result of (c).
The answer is 0.12 mag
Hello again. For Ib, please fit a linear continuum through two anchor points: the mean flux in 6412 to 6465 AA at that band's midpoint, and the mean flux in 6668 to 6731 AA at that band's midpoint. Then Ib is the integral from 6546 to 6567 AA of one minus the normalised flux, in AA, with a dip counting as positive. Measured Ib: 6.0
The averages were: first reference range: 37.6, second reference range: 33.3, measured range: 25.5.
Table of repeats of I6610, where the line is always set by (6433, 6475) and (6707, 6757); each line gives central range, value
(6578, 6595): 0.06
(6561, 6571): 0.47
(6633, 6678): 0.01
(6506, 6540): 0.04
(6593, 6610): 0.03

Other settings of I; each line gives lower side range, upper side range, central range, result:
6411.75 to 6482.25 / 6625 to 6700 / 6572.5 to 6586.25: 0.12 mag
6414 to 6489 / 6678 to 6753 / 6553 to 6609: 0.18 mag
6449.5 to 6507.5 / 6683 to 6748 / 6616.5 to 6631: 0.01 mag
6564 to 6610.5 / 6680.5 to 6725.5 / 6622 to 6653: -0.05 mag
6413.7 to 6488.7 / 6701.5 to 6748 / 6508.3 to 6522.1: 0.02 mag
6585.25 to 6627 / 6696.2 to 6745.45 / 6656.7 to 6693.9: 0.00 mag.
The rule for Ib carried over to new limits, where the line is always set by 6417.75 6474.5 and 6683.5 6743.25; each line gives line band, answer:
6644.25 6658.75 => 0.15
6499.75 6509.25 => 0.10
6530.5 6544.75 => 0.86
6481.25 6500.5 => 0.21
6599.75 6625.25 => 0.26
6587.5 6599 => 0.33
